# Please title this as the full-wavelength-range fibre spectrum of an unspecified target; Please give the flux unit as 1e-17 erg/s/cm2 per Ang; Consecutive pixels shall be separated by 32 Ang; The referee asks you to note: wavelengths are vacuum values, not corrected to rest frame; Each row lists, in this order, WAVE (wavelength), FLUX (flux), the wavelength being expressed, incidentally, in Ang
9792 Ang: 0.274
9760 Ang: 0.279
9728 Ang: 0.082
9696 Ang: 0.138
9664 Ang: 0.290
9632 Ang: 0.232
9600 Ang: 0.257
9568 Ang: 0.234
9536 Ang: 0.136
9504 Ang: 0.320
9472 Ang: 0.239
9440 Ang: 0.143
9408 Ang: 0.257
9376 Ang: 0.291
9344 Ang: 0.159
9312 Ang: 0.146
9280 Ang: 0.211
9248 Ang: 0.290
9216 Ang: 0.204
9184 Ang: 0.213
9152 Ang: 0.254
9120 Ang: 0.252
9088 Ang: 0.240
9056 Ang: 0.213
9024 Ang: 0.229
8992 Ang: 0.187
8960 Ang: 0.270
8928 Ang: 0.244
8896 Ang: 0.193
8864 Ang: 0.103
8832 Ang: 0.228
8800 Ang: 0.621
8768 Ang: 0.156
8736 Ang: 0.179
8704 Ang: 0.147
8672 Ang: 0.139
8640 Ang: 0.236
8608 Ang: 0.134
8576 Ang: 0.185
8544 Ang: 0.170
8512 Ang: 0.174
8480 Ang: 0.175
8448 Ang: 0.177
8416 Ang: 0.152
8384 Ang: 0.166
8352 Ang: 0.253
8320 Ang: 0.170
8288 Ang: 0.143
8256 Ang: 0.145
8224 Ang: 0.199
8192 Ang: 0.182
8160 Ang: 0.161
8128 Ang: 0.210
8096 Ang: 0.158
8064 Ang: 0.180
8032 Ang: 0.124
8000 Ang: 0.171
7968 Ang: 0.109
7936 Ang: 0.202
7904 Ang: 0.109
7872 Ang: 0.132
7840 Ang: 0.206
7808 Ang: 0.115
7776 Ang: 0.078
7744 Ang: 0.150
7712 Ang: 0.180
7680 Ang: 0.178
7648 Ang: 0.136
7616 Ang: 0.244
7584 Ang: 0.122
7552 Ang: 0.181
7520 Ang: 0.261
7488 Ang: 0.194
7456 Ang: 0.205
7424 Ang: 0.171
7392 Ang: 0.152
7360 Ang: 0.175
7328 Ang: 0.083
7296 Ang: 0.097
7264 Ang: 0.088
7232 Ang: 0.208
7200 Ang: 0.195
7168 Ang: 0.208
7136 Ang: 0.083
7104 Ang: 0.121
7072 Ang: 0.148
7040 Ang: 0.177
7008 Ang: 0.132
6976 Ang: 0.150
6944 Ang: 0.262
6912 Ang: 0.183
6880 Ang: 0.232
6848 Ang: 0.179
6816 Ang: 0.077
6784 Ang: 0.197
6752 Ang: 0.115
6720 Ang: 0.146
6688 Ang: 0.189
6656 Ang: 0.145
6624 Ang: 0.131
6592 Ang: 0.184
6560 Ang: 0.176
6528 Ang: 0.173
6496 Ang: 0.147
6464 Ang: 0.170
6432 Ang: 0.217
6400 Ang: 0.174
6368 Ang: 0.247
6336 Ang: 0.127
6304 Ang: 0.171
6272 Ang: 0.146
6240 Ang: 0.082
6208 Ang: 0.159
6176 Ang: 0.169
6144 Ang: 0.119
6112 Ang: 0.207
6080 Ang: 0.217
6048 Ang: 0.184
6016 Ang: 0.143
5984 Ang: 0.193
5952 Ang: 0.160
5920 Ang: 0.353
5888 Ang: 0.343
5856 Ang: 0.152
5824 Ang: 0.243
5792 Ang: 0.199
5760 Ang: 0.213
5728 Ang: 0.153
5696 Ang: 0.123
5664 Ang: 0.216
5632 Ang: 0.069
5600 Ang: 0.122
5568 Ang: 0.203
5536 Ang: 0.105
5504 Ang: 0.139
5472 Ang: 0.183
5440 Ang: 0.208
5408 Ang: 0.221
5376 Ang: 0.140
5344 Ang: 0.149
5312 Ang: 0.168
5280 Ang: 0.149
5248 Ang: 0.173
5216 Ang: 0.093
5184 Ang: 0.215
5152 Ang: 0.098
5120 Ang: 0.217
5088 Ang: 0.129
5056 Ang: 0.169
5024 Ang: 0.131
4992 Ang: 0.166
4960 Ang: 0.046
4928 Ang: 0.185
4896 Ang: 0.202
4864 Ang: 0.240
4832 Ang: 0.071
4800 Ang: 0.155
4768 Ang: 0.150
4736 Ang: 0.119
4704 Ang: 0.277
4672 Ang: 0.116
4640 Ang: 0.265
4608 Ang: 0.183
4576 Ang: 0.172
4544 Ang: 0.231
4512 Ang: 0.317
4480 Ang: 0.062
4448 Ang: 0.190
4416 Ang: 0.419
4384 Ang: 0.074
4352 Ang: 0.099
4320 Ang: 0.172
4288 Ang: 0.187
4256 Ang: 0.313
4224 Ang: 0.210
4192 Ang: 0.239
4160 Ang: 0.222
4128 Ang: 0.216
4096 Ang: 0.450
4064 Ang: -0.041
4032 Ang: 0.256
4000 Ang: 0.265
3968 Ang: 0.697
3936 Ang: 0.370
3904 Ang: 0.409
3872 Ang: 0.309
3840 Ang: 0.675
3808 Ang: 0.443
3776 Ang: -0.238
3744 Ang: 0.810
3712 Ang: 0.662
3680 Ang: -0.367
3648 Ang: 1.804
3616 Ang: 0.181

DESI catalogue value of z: 1.36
